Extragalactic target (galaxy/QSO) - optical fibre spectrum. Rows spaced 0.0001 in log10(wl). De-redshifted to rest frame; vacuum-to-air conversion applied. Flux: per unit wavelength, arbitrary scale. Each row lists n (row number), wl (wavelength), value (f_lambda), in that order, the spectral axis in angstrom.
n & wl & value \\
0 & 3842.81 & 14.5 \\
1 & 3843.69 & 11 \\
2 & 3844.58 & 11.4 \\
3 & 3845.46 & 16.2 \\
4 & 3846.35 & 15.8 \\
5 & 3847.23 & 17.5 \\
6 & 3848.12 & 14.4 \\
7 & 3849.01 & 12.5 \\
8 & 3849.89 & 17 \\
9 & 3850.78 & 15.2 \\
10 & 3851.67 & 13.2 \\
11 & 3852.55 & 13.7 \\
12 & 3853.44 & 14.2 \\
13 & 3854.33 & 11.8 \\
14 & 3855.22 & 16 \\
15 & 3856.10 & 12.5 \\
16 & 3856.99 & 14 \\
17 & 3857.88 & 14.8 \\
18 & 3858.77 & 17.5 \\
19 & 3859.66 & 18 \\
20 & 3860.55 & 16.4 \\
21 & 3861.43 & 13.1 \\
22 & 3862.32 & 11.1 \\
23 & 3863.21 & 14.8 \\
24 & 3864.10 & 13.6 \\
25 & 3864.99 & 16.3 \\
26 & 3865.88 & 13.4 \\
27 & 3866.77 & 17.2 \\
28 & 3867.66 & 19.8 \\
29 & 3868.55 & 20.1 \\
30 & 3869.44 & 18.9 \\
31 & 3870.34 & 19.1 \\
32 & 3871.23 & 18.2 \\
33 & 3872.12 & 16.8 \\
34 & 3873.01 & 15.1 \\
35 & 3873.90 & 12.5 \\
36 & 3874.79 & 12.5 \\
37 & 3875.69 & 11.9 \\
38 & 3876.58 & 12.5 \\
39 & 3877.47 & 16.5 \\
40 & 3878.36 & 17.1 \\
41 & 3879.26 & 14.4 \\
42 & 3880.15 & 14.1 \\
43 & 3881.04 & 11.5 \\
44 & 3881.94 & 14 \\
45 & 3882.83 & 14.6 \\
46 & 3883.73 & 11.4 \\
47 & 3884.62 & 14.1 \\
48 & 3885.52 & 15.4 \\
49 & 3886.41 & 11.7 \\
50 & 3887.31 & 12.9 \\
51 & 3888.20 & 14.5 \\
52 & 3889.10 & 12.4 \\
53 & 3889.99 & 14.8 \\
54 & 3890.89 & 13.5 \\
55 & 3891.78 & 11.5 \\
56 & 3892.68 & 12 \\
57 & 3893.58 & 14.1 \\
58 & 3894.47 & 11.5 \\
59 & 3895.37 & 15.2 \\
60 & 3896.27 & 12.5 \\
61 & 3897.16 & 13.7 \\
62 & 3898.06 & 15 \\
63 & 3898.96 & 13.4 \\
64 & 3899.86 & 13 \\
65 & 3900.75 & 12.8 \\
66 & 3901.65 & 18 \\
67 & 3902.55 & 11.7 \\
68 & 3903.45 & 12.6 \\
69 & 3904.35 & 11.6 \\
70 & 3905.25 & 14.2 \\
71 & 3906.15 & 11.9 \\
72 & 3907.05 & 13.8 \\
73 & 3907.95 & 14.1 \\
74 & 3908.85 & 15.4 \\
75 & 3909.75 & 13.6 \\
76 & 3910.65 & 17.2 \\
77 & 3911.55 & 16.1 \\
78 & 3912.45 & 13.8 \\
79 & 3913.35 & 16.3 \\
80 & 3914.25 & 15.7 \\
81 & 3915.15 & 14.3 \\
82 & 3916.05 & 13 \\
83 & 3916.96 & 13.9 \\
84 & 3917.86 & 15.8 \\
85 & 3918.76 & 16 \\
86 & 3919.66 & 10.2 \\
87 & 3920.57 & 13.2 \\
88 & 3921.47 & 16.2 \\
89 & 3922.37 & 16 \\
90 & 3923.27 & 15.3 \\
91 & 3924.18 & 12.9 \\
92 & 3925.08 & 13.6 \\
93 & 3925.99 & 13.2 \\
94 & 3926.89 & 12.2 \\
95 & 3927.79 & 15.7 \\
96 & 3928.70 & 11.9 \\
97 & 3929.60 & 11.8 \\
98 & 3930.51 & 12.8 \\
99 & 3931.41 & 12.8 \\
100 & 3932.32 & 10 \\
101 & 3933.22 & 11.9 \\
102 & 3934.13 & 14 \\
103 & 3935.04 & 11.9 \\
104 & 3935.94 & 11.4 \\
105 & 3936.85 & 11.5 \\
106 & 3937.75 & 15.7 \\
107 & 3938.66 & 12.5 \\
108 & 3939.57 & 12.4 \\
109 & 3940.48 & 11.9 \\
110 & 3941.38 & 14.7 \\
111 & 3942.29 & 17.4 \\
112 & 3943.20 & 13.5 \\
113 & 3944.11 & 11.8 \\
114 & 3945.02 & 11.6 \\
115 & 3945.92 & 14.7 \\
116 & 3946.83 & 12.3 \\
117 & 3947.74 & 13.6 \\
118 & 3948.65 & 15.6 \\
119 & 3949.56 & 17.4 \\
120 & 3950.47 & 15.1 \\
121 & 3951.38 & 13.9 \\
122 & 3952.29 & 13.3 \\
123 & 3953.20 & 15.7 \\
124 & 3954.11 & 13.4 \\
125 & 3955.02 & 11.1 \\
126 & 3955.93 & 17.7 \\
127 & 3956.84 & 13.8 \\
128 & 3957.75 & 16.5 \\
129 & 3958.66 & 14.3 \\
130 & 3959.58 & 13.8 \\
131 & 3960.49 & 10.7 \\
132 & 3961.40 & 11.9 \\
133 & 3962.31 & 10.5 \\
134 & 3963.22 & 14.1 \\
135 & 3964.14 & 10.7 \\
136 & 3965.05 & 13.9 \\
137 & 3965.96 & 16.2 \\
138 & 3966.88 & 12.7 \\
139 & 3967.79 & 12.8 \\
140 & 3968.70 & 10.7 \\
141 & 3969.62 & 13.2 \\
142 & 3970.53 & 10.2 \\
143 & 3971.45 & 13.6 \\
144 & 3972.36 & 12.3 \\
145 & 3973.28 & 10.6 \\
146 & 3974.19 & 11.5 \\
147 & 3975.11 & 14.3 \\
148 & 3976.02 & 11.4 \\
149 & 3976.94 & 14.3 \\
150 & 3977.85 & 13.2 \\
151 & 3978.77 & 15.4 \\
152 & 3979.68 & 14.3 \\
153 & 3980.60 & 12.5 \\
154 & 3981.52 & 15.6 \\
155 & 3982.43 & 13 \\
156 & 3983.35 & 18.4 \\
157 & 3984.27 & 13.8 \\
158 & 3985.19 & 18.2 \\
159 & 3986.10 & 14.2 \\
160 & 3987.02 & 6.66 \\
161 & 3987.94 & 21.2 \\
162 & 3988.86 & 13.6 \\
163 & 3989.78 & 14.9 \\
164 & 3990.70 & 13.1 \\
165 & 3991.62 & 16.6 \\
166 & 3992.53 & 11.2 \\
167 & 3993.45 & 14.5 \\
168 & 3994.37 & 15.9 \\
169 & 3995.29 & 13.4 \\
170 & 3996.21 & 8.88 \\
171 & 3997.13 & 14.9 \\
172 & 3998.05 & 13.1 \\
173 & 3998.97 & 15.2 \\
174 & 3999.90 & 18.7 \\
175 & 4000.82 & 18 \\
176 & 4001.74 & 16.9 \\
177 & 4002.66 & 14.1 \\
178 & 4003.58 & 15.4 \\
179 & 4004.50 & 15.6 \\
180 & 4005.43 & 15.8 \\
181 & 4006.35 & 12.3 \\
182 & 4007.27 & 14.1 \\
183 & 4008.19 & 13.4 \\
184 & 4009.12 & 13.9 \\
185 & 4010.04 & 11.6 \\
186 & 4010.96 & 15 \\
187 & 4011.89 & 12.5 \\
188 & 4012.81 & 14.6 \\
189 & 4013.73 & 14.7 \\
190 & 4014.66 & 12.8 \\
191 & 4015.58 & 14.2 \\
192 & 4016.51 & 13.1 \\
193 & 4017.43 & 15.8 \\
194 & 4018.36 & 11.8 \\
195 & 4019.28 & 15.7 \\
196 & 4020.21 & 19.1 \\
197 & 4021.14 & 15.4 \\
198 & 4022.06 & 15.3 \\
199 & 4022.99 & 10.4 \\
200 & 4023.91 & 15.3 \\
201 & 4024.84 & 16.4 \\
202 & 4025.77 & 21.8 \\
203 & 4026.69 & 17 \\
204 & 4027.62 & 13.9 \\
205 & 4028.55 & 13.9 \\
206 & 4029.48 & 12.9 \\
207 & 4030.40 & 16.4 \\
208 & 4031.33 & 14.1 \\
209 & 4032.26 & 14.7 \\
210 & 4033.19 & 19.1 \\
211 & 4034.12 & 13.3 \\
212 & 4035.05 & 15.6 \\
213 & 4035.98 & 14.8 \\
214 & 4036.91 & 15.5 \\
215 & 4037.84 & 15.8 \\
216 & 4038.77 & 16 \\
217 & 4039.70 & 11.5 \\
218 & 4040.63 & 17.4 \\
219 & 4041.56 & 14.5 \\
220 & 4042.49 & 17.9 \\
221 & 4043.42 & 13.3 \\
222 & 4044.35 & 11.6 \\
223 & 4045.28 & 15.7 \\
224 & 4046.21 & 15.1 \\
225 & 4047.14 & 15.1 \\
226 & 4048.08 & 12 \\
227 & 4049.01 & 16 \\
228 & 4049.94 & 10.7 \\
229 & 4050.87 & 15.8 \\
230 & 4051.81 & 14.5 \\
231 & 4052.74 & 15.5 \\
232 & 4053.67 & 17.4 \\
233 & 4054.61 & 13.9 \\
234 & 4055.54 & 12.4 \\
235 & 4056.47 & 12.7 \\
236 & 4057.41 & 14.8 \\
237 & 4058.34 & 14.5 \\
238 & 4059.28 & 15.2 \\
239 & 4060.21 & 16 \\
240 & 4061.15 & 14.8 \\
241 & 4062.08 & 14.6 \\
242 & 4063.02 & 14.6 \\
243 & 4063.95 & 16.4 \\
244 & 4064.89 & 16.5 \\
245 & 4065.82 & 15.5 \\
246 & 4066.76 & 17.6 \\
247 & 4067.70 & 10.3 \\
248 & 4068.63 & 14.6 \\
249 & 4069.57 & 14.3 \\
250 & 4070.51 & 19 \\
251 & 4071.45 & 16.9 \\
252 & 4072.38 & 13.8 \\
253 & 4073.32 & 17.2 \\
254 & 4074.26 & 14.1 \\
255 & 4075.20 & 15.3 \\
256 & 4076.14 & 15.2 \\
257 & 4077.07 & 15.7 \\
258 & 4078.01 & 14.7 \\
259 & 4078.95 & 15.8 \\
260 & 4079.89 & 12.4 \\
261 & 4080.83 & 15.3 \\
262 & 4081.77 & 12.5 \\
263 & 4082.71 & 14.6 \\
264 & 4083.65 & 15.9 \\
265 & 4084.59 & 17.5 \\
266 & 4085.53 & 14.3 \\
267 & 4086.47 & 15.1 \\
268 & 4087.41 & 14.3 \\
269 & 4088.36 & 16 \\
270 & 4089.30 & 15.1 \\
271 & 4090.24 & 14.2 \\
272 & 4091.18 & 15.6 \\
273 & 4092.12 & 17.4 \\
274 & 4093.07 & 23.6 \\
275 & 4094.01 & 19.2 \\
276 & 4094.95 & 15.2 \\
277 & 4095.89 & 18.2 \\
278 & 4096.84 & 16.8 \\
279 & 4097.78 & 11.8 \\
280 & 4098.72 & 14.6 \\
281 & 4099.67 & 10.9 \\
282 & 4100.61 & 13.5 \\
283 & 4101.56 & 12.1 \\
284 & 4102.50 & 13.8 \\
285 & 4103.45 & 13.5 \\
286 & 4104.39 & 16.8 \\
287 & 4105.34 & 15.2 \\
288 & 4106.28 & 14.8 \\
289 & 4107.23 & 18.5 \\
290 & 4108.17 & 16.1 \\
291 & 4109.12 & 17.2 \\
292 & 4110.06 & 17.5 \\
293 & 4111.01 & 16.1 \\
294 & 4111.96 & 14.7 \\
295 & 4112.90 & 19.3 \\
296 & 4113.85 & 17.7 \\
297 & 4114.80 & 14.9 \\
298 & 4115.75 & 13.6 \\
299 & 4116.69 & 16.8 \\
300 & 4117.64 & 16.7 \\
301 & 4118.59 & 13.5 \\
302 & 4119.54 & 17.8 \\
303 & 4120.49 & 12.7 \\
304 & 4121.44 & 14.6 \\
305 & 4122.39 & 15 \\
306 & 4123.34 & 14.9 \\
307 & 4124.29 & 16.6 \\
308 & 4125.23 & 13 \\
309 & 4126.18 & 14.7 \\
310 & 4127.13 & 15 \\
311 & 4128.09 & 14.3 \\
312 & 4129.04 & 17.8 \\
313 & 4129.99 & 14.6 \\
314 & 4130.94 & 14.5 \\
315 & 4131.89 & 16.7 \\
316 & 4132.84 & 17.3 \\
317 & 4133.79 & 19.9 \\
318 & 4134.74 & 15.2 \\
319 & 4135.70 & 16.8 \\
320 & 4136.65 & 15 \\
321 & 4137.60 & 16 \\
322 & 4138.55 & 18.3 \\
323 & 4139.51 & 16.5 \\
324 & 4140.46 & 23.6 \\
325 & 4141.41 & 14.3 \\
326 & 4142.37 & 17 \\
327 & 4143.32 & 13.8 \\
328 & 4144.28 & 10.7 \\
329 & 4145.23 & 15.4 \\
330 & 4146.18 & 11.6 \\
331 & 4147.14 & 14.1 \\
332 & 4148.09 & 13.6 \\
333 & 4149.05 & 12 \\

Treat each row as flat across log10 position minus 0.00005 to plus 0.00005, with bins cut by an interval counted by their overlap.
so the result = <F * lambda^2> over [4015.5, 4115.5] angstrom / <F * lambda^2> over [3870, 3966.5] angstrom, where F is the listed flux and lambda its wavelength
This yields 1.2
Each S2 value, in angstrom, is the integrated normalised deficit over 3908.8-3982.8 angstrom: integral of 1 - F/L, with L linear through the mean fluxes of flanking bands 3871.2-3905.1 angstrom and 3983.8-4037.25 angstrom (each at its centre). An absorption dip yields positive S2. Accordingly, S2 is 3.1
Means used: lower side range 13.7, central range 13.6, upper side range 14.7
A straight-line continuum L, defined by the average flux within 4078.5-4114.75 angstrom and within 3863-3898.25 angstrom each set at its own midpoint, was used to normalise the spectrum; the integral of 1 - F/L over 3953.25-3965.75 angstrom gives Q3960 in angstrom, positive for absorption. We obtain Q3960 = 1.3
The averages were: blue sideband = 14.5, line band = 13.4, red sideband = 15.6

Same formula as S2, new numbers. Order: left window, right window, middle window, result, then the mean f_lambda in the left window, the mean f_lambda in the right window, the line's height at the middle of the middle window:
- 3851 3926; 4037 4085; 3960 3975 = 2.4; 14.4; 14.9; 14.6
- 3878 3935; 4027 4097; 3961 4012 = 2.2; 13.7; 15.2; 14.5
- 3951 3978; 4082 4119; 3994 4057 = -2.1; 13.1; 15.7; 14.2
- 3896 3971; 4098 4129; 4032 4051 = -0.3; 13.6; 15.2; 14.6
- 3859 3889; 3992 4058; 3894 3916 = 1.2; 14.9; 14.7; 14.9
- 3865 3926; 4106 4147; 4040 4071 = 1.1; 14.4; 15.8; 15.4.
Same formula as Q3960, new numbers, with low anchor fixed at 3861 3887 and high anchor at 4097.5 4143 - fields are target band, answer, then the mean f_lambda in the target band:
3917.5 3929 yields 0.8 angstrom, 14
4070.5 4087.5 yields 0.4 angstrom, 15.2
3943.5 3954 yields 0.7 angstrom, 14.1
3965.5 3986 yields 2.2 angstrom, 13.6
